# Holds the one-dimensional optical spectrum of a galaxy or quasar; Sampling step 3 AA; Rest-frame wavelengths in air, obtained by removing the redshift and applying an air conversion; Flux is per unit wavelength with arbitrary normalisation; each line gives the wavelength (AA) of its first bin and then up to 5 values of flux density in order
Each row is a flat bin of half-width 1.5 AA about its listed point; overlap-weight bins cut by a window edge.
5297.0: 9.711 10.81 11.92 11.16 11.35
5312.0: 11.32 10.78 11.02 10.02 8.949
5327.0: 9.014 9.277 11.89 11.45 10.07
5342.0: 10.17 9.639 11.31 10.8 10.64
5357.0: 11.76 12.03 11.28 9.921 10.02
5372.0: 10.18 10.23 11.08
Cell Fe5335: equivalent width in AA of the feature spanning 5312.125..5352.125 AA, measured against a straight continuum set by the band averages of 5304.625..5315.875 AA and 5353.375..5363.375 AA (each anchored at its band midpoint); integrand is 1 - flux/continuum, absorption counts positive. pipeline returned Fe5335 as 3.4 AA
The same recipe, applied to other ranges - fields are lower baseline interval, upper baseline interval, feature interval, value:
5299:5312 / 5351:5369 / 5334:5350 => 0.8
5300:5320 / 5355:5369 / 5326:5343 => 1.2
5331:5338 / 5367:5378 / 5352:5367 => -0.7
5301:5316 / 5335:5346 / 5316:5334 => 1.3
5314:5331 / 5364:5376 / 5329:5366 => -3.2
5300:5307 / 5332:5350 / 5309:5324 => 0.7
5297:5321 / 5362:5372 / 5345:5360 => -0.8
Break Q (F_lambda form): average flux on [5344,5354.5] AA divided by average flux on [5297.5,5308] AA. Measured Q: 1.0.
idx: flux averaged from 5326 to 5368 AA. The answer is 10.7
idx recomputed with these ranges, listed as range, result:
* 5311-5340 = 10.4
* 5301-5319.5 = 11.2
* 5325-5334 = 9.9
